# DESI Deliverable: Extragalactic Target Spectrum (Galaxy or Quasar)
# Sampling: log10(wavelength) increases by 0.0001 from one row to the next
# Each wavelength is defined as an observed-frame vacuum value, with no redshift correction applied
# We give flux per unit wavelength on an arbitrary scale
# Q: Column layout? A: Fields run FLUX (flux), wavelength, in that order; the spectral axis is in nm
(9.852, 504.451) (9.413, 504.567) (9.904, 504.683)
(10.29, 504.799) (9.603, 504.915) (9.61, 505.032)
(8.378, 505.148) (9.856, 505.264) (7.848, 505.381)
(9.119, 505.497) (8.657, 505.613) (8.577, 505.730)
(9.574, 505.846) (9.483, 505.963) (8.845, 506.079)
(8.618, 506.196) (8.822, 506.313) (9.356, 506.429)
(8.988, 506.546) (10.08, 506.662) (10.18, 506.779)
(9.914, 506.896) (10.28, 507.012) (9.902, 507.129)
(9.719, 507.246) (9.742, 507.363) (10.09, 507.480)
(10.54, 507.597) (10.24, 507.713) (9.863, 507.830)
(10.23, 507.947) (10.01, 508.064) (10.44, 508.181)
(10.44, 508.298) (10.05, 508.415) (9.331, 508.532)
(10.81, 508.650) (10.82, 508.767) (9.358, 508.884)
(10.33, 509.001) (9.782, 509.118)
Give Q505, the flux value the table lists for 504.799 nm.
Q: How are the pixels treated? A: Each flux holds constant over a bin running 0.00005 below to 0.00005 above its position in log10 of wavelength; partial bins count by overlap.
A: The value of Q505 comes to 10.29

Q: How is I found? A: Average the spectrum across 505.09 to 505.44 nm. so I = 8.7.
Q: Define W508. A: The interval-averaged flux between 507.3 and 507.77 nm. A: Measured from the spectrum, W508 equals 10.2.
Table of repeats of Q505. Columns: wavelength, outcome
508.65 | 10.81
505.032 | 9.61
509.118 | 9.782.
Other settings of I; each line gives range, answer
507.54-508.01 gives 10.2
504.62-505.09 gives 9.85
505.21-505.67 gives 8.86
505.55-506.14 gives 9.02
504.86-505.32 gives 9.36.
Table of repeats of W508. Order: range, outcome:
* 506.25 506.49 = 9.07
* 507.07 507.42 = 9.77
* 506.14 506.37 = 8.7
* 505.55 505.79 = 8.65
